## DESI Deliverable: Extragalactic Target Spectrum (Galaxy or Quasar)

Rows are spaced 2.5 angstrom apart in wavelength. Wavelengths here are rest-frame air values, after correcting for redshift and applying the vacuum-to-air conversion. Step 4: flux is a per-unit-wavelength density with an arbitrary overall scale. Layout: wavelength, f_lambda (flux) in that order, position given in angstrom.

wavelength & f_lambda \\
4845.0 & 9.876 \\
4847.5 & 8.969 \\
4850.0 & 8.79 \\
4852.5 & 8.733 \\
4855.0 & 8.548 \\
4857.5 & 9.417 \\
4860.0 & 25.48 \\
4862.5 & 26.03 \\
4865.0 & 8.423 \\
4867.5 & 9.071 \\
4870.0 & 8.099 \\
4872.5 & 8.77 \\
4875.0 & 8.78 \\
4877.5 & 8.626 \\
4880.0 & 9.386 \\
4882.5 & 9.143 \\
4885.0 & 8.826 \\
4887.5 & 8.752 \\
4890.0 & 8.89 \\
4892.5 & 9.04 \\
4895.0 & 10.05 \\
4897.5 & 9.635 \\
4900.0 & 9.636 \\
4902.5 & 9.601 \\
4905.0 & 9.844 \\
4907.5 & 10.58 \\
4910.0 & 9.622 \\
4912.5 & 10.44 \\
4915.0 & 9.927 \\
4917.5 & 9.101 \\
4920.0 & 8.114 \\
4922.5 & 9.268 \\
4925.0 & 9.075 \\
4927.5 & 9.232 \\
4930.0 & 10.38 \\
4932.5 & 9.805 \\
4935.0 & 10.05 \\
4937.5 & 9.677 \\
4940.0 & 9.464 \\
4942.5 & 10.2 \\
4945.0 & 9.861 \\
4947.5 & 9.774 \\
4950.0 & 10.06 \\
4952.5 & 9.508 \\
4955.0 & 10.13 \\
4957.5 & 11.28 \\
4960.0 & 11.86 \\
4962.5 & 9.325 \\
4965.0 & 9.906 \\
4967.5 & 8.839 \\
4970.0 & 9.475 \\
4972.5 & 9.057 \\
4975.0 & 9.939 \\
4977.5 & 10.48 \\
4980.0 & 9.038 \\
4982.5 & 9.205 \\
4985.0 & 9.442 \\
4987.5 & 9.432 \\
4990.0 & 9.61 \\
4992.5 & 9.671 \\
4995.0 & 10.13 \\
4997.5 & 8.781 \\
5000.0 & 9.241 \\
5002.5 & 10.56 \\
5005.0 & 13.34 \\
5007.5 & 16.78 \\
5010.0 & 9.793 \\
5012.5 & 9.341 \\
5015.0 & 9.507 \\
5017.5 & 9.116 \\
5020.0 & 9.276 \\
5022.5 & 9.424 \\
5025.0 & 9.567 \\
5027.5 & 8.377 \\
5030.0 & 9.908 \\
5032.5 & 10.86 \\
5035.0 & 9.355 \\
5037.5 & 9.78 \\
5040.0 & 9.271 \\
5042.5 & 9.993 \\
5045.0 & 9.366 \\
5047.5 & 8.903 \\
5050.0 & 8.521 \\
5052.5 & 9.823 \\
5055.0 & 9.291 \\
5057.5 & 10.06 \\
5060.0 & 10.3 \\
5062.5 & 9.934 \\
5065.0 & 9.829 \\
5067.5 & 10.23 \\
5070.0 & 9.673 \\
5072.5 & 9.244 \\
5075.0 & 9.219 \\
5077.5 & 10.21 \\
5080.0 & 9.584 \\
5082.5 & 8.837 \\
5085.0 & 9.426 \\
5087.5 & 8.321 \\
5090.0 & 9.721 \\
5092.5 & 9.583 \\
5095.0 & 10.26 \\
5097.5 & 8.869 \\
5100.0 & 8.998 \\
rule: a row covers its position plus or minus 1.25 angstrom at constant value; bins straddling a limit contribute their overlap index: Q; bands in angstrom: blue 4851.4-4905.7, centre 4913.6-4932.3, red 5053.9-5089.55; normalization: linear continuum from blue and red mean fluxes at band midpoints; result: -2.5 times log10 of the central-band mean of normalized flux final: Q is 0.11 mag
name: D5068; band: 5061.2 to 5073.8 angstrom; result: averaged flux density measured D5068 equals 9.78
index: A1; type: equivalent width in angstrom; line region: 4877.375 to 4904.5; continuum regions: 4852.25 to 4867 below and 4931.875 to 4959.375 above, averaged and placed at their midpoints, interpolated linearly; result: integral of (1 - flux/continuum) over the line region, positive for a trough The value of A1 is 7.6 angstrom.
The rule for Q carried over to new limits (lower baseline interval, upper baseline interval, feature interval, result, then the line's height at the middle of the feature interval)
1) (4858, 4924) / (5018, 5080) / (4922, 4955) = 0.05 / 10.2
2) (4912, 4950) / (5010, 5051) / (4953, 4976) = -0.05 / 9.56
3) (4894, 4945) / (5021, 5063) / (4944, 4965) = -0.06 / 9.65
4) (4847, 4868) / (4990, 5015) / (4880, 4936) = 0.26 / 12.1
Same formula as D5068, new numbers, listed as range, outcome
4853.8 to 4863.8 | 17.4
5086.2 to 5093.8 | 9.22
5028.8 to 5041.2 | 9.84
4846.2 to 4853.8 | 8.84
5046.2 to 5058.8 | 9.32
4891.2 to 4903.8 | 9.59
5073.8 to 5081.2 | 9.67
